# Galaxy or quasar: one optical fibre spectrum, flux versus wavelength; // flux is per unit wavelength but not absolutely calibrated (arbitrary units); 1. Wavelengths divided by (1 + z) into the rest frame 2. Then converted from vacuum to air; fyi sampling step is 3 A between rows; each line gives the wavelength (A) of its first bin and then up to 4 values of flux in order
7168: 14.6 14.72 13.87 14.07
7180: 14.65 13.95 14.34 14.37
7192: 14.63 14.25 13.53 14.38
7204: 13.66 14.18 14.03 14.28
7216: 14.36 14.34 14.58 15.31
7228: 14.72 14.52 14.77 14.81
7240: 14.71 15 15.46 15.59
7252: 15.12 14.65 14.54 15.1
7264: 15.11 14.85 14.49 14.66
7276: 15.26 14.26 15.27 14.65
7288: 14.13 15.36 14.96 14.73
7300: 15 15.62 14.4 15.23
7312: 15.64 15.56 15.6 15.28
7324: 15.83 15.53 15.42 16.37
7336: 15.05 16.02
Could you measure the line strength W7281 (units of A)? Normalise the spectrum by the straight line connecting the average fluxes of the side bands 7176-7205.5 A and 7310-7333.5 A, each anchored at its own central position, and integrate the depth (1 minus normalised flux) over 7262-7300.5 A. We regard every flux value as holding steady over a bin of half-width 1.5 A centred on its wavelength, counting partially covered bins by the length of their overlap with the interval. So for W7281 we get 0.9 A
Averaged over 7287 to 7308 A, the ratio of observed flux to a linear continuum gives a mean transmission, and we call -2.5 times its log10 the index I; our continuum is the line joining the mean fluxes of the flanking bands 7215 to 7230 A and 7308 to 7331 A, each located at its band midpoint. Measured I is 0.03 mag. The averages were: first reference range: 14.7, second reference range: 15.5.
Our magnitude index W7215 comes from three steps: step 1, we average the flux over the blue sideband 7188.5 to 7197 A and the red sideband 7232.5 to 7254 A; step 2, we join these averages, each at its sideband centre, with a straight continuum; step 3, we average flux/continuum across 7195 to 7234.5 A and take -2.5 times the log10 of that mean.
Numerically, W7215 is 0.024 mag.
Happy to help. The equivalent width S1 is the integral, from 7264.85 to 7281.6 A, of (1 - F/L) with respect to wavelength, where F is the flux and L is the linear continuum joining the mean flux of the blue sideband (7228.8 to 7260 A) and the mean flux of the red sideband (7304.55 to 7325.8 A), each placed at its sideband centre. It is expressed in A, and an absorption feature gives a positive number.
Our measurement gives 0.4 A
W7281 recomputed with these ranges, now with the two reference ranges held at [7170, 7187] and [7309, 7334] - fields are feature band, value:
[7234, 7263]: -0.14 A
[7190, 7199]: 0.14 A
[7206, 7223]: 0.35 A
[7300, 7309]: 0.24 A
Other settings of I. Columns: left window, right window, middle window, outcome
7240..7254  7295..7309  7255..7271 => 0.02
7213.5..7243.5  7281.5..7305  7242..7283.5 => -0.01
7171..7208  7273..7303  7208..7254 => -0.02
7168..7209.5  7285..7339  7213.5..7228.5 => -0.01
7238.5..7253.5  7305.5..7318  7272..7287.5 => 0.03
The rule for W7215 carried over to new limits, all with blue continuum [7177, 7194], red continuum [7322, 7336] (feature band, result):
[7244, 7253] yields -0.032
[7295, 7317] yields 0.022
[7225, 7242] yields 0.002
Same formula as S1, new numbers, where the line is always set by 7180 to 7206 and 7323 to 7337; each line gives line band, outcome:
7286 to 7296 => 0.3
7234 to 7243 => -0.1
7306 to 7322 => 0.1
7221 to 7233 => -0.2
